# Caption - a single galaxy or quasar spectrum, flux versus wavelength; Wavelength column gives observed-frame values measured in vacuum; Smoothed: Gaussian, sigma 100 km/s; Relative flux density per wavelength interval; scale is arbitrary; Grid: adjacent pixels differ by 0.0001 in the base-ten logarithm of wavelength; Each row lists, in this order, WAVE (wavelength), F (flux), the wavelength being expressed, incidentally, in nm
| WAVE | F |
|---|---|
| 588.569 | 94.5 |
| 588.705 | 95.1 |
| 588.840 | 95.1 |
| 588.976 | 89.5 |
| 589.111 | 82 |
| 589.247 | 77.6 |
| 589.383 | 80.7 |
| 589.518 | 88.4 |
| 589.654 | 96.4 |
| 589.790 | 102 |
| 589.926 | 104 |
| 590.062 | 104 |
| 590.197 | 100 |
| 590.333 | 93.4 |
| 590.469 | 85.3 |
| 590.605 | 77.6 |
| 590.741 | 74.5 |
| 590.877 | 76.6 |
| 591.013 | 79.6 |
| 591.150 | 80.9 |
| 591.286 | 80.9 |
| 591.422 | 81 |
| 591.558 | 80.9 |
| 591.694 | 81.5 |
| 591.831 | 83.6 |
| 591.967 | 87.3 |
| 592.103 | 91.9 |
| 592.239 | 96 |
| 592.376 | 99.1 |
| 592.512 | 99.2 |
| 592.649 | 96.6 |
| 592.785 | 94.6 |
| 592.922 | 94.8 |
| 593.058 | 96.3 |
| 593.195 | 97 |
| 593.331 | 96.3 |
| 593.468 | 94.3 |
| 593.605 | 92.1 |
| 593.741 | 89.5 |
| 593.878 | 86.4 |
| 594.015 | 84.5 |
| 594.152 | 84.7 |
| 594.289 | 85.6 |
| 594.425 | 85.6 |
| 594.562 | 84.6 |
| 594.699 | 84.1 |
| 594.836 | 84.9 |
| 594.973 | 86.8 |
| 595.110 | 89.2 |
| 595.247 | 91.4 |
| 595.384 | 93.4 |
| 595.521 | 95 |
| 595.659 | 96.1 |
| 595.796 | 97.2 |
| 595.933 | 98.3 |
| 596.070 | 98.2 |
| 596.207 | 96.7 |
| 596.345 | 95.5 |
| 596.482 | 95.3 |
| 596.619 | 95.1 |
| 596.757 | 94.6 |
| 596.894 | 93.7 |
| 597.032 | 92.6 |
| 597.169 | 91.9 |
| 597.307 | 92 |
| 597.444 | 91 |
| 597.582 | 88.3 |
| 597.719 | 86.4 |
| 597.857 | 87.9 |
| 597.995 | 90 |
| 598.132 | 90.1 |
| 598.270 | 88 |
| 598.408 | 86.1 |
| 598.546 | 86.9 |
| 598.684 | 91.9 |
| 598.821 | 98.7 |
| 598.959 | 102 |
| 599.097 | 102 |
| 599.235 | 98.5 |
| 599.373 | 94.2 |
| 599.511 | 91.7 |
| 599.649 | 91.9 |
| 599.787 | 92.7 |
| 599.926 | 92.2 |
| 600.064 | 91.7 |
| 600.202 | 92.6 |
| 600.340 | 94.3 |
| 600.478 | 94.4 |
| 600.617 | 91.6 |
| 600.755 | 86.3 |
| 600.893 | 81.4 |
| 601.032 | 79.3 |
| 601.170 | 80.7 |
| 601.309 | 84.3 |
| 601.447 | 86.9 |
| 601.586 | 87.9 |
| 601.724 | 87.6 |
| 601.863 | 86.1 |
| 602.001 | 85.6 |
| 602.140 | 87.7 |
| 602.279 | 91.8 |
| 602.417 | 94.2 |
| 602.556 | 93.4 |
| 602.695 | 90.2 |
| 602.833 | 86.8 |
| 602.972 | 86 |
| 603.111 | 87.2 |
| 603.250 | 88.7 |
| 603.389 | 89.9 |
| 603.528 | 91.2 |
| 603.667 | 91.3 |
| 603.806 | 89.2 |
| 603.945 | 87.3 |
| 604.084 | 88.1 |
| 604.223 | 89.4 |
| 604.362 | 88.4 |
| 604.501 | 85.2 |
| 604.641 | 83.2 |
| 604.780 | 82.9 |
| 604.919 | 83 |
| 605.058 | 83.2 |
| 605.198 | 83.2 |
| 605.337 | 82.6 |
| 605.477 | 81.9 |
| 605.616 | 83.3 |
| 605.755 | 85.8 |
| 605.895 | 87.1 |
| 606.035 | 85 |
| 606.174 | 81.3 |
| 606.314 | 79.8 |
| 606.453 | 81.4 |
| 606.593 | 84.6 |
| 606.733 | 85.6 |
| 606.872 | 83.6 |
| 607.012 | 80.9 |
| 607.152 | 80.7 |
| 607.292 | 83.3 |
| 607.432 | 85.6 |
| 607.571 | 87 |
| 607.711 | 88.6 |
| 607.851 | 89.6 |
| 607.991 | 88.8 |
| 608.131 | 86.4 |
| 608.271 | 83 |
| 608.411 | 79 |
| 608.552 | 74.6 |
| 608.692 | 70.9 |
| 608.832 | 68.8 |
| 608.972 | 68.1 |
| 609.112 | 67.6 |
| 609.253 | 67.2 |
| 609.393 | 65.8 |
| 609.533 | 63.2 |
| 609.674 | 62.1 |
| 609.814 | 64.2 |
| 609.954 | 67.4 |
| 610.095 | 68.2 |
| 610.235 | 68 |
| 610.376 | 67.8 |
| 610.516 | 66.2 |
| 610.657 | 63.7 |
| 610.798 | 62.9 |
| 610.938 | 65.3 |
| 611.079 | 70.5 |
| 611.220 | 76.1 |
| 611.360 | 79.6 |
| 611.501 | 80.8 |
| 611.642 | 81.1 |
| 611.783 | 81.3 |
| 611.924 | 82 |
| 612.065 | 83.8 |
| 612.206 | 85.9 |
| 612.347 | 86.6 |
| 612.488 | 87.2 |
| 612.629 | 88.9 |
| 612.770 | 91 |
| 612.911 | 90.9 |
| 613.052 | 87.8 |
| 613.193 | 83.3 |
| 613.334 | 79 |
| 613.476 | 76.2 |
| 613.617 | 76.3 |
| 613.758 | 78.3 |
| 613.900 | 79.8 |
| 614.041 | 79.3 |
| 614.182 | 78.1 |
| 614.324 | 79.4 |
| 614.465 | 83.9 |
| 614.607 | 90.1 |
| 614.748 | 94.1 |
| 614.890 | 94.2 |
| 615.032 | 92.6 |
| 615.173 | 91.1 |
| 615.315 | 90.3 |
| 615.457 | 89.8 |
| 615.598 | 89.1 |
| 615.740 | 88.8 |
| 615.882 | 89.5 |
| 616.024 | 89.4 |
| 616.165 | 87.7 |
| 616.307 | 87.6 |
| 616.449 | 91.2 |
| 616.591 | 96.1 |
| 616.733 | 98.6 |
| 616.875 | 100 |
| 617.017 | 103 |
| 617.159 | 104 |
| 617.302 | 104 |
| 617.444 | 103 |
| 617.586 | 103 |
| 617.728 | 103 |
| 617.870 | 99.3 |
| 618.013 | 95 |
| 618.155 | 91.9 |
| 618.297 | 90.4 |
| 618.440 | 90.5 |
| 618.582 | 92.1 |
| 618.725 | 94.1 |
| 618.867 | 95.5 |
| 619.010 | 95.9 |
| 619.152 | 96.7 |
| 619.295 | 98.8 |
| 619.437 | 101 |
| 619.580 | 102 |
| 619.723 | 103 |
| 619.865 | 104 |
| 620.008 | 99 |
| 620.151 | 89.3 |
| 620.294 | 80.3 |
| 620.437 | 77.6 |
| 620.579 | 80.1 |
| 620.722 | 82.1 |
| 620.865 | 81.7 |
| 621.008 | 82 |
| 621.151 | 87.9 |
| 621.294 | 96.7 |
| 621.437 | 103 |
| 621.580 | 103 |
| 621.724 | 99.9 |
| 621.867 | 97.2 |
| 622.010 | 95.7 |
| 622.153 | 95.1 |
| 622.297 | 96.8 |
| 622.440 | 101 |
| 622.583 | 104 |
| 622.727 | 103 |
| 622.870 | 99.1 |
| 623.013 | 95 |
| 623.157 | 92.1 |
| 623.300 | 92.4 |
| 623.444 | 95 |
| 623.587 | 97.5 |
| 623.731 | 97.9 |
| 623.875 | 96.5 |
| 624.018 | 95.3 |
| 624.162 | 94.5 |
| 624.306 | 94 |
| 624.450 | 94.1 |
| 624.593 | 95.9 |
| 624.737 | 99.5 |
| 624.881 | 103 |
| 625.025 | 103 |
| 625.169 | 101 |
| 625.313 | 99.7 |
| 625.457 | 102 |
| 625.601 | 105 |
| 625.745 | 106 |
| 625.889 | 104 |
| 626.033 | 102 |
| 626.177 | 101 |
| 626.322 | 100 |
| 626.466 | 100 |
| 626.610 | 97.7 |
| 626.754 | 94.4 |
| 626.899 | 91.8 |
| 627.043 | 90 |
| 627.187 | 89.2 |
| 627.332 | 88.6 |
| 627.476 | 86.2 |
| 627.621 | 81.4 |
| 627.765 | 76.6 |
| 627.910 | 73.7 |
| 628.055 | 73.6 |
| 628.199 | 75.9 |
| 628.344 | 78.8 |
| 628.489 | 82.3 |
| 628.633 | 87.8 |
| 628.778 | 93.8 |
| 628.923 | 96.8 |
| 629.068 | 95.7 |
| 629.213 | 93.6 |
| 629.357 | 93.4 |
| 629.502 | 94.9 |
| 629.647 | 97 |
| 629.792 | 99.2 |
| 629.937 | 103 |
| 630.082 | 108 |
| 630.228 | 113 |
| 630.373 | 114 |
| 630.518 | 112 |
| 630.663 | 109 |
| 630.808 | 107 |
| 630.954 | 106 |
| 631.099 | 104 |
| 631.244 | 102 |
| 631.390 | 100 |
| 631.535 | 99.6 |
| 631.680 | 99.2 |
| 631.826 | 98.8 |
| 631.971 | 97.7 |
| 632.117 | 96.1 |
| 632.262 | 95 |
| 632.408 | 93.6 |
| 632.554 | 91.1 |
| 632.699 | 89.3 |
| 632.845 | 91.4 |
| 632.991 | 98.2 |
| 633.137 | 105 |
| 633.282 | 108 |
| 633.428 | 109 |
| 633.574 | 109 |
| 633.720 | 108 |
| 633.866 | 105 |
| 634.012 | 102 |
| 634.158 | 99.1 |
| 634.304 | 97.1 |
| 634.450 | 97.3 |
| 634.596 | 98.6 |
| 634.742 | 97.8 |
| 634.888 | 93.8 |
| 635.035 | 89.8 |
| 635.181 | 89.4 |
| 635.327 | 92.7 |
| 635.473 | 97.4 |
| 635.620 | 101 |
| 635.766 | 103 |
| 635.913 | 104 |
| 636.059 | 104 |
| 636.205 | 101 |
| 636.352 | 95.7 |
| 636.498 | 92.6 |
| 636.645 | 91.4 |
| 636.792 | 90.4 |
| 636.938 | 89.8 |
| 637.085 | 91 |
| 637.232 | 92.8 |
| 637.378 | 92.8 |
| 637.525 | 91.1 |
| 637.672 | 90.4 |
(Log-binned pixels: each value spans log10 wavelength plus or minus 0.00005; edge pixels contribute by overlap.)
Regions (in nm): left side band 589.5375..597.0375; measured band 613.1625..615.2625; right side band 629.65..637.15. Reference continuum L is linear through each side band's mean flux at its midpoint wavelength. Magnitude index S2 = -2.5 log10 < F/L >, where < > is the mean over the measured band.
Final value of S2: 0.14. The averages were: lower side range 90.8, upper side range 99.8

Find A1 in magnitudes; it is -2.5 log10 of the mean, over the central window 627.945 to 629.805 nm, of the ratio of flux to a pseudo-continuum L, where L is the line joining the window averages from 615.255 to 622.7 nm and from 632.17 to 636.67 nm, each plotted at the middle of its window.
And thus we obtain 0.10 mag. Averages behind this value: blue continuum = 94.7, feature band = 88.8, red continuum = 98.5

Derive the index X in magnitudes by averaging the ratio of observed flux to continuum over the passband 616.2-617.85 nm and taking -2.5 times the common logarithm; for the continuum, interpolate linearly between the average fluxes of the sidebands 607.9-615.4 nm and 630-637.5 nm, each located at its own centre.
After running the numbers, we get -0.189 mag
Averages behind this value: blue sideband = 78.2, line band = 99.1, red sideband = 99.4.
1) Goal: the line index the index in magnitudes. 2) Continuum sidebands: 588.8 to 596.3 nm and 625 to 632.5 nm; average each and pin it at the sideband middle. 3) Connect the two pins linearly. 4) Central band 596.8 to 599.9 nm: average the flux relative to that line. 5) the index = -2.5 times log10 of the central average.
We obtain -0.015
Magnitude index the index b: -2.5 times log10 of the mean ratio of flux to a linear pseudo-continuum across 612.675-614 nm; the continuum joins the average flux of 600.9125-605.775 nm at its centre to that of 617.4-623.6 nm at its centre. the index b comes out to 0.11 mag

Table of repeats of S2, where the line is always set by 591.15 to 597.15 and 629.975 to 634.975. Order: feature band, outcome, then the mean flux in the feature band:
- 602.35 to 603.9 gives 0.05 mag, 89.8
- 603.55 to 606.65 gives 0.11 mag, 85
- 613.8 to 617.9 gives 0.06 mag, 92.3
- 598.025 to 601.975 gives 0.03 mag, 90.4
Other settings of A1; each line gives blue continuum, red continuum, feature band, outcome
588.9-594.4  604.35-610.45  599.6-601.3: -0.07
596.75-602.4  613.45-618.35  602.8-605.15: 0.04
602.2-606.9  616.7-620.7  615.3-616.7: 0.05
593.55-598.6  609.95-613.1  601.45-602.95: -0.04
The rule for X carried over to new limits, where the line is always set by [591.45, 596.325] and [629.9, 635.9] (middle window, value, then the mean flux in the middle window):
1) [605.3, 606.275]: 0.127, 83.7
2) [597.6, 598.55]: 0.051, 88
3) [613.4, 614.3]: 0.226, 78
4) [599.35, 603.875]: 0.048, 89.1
